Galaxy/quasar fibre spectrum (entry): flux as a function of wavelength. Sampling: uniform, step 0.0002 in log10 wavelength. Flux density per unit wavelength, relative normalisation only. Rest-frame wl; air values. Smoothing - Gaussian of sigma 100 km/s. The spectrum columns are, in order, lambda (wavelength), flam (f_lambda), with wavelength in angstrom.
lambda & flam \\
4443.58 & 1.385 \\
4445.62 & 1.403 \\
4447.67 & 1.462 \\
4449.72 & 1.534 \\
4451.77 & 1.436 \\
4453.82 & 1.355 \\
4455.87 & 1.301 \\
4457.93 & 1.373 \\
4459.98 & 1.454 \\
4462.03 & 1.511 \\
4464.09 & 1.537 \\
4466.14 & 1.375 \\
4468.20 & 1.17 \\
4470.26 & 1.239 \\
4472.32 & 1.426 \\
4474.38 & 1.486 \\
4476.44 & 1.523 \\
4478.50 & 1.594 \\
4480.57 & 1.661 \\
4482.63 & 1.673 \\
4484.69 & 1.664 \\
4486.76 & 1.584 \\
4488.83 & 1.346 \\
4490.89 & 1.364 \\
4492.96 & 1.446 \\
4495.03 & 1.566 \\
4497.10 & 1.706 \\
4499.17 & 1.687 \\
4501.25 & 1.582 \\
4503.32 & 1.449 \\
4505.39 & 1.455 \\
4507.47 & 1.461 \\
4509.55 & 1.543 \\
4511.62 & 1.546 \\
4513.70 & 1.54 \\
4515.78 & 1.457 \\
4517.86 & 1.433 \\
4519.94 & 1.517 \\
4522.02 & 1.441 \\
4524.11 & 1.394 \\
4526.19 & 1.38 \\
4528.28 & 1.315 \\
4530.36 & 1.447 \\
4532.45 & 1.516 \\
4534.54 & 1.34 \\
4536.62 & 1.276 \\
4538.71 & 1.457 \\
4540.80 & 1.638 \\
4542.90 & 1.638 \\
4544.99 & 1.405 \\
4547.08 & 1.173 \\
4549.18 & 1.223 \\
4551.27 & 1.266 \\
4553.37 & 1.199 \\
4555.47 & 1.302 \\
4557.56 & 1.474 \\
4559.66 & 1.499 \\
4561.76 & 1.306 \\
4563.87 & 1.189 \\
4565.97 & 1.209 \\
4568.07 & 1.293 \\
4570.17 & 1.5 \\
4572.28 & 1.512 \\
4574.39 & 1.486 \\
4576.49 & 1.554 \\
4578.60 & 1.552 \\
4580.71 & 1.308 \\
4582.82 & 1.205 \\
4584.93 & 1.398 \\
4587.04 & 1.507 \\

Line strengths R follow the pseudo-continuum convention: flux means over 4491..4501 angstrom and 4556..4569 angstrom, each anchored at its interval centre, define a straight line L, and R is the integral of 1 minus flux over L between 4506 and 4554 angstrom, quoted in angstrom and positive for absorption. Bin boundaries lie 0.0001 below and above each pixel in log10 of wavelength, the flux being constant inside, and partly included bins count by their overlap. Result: 1.0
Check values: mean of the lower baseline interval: 1.58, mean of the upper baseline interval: 1.33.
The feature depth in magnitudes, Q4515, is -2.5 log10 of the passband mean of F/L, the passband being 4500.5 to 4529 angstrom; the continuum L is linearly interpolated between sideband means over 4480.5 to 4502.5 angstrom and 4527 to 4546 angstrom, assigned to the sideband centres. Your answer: 0.03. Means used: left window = 1.57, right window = 1.45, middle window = 1.47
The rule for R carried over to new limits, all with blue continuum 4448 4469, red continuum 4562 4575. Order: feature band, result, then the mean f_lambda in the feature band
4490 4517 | -2.6 angstrom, 1.52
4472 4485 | -1.7 angstrom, 1.58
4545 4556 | 1.0 angstrom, 1.25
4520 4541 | -0.6 angstrom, 1.42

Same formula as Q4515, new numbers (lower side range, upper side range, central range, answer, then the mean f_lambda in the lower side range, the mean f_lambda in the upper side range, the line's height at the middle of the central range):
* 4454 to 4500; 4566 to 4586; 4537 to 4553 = 0.04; 1.48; 1.41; 1.43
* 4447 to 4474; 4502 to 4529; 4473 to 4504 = -0.09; 1.4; 1.46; 1.43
